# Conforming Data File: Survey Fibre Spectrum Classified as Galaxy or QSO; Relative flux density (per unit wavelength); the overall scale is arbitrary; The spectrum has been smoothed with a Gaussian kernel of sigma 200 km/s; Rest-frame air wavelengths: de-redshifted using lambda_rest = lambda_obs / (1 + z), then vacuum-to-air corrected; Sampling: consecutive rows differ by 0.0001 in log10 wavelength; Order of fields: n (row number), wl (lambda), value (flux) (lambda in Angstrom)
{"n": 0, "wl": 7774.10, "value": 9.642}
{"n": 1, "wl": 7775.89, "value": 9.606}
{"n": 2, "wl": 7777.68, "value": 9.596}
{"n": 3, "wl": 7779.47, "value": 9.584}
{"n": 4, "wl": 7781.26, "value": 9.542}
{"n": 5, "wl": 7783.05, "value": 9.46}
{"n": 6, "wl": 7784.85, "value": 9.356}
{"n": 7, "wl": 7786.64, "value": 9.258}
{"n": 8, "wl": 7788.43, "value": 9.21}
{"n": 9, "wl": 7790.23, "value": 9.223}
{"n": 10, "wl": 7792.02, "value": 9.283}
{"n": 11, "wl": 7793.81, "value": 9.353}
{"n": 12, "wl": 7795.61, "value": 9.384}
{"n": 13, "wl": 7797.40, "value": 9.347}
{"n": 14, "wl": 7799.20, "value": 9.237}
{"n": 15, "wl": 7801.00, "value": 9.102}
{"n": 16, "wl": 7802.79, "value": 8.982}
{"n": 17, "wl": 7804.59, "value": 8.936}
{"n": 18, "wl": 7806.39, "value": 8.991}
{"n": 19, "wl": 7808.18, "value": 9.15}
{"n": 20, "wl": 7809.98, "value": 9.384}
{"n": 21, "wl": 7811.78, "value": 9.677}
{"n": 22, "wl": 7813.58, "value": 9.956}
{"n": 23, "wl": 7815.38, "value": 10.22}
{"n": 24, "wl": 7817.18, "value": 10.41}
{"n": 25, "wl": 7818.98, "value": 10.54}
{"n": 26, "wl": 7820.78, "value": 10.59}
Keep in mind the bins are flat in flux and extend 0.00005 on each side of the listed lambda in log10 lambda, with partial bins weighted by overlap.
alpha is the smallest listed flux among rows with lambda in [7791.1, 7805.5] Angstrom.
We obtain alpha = 8.936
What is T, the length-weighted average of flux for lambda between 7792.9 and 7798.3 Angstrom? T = 9.36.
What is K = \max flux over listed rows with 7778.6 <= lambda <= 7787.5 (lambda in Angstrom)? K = 9.584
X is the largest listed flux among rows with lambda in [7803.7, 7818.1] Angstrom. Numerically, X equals 10.41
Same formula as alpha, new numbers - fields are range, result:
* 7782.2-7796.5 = 9.21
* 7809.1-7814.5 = 9.384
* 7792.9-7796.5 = 9.353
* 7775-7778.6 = 9.596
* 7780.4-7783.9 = 9.46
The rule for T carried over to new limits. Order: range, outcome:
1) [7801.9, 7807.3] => 8.97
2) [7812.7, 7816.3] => 10.1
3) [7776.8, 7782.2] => 9.58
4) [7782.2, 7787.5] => 9.35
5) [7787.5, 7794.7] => 9.27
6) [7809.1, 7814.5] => 9.67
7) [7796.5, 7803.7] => 9.17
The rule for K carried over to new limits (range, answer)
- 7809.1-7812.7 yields 9.677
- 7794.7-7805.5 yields 9.384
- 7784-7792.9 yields 9.356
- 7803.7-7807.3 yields 8.991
